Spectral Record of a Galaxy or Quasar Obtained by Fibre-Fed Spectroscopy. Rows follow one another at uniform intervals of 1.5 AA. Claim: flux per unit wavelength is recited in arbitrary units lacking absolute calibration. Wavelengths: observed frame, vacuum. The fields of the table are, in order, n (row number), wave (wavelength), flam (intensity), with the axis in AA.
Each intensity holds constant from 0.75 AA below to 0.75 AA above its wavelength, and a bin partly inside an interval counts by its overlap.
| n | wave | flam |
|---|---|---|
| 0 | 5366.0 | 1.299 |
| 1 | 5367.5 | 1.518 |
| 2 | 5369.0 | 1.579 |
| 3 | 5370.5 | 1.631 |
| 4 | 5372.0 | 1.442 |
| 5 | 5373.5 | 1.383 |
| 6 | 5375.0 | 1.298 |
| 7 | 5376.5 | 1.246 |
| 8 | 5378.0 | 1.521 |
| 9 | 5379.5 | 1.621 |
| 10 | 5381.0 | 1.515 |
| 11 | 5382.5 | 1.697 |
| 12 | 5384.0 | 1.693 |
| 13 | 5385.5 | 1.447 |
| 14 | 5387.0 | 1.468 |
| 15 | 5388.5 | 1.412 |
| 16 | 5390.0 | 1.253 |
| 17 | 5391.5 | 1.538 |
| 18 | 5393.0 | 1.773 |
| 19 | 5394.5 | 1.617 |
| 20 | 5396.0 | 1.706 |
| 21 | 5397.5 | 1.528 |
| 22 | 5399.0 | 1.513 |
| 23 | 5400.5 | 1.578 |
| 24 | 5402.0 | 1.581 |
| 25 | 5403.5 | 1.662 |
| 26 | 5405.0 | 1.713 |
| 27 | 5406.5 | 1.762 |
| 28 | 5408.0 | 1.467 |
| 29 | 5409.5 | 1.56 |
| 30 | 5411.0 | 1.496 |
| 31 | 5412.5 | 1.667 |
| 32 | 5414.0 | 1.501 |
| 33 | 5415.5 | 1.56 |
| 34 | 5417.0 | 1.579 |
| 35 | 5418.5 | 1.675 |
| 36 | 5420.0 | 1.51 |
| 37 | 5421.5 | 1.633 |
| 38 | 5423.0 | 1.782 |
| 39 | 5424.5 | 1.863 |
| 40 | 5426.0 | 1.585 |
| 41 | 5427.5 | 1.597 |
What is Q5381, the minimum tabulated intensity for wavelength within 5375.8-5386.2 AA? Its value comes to 1.246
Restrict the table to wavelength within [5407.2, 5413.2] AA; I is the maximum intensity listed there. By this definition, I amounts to 1.667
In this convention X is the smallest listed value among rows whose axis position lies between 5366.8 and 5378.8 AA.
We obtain 1.246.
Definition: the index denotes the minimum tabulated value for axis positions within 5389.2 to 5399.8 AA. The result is 1.253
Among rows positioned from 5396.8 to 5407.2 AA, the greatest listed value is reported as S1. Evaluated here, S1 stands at 1.762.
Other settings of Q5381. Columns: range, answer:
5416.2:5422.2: 1.51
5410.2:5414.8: 1.496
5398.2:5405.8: 1.513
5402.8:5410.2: 1.467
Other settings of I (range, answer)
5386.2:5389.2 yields 1.468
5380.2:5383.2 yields 1.697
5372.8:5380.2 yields 1.621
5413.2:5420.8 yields 1.675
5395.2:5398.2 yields 1.706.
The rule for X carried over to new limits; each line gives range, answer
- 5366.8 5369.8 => 1.518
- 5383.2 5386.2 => 1.447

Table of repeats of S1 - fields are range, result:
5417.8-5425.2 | 1.863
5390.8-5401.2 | 1.773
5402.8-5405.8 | 1.713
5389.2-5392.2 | 1.538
